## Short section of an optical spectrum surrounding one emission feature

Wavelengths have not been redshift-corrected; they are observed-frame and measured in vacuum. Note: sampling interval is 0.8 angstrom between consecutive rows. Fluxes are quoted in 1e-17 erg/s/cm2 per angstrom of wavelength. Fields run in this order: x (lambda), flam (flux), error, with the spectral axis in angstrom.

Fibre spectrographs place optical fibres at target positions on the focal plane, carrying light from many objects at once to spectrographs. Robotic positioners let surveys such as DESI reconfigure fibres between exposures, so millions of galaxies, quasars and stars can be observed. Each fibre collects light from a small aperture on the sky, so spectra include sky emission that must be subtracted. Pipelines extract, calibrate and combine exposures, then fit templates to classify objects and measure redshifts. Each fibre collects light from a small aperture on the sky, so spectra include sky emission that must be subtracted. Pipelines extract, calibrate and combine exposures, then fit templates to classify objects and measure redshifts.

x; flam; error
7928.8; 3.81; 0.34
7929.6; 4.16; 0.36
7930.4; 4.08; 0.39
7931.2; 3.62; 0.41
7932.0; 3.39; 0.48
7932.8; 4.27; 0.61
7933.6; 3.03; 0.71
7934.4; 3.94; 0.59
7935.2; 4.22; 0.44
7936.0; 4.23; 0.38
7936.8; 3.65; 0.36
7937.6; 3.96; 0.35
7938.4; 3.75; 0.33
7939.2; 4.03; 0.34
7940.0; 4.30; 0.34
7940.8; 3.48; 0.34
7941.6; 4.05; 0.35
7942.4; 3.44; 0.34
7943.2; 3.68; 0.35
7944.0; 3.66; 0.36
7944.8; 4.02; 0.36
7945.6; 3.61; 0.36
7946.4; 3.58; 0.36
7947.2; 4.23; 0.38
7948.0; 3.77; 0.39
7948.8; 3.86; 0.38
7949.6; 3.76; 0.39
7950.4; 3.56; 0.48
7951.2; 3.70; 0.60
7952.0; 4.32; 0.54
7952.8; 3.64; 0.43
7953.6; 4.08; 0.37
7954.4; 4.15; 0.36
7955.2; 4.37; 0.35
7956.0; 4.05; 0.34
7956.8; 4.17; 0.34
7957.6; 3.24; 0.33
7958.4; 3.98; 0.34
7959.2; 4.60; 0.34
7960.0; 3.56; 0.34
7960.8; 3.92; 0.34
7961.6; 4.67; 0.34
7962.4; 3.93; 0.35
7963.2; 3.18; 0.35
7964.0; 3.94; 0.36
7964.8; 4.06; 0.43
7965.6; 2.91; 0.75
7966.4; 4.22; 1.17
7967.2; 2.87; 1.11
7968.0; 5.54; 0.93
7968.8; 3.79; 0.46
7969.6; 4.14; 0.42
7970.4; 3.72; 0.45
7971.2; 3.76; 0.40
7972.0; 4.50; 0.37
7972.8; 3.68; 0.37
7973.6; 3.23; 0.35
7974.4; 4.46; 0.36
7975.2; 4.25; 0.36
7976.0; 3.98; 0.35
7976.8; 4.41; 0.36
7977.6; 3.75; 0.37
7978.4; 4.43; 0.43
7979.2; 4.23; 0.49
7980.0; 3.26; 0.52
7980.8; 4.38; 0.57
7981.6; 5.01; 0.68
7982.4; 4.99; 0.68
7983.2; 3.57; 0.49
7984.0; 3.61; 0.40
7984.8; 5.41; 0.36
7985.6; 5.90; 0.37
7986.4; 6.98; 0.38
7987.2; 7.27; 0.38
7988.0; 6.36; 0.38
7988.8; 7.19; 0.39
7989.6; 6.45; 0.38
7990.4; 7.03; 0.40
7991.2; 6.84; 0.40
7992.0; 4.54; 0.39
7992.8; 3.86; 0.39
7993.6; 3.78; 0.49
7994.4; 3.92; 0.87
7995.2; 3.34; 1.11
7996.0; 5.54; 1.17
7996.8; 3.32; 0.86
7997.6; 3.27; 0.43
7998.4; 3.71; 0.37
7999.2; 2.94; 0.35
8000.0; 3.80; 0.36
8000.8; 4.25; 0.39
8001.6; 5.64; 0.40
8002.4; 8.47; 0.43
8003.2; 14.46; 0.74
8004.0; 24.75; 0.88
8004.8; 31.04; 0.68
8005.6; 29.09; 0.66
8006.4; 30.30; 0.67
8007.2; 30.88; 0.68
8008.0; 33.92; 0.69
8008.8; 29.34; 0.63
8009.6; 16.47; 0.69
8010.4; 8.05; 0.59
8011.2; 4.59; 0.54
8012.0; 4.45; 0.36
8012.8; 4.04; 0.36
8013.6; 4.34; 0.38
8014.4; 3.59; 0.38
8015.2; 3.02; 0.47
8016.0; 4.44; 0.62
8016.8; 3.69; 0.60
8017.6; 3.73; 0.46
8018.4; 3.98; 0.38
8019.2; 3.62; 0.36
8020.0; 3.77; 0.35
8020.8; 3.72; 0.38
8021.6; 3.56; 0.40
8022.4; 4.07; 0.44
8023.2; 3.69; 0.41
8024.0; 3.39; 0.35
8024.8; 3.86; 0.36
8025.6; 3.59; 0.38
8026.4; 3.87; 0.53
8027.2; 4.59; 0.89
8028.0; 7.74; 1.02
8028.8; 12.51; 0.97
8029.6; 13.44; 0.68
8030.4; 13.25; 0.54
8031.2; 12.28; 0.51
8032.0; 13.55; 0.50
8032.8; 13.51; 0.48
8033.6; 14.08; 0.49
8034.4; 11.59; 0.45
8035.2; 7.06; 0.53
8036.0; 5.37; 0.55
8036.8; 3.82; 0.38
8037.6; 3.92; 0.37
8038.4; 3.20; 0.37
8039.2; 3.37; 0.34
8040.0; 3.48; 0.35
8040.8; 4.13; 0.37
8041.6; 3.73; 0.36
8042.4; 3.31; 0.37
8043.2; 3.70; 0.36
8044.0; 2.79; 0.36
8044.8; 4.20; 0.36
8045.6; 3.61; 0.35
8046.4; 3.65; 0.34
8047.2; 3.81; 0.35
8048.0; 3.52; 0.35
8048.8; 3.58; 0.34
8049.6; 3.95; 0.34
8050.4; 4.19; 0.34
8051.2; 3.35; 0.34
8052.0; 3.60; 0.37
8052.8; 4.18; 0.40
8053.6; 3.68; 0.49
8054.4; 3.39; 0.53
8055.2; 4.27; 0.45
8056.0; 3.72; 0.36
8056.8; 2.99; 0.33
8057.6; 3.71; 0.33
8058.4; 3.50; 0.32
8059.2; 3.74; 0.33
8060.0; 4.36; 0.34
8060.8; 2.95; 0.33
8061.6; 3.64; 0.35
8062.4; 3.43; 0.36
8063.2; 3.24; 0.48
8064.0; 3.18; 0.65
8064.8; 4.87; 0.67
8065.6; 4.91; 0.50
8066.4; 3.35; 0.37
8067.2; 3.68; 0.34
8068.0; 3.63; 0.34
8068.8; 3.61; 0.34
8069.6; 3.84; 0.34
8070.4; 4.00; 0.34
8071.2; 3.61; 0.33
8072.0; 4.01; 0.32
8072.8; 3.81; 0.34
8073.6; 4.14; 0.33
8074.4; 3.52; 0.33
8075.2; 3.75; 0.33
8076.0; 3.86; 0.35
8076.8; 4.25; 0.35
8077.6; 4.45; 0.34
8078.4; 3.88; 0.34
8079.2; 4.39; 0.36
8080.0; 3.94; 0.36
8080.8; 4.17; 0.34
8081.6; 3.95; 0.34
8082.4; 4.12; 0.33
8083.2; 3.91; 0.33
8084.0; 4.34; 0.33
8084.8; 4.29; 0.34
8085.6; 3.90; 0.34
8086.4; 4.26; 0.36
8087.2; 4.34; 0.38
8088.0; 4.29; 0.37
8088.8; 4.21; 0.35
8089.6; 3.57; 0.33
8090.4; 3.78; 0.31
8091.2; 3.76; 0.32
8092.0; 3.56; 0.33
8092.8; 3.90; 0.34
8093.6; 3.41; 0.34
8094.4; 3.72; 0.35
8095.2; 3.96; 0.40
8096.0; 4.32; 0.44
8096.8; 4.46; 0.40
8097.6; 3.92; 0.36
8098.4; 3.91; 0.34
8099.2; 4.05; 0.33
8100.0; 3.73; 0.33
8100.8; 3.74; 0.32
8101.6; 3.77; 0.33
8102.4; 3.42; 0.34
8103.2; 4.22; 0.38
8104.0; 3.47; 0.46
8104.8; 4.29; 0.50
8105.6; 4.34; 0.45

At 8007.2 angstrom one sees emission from H-alpha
